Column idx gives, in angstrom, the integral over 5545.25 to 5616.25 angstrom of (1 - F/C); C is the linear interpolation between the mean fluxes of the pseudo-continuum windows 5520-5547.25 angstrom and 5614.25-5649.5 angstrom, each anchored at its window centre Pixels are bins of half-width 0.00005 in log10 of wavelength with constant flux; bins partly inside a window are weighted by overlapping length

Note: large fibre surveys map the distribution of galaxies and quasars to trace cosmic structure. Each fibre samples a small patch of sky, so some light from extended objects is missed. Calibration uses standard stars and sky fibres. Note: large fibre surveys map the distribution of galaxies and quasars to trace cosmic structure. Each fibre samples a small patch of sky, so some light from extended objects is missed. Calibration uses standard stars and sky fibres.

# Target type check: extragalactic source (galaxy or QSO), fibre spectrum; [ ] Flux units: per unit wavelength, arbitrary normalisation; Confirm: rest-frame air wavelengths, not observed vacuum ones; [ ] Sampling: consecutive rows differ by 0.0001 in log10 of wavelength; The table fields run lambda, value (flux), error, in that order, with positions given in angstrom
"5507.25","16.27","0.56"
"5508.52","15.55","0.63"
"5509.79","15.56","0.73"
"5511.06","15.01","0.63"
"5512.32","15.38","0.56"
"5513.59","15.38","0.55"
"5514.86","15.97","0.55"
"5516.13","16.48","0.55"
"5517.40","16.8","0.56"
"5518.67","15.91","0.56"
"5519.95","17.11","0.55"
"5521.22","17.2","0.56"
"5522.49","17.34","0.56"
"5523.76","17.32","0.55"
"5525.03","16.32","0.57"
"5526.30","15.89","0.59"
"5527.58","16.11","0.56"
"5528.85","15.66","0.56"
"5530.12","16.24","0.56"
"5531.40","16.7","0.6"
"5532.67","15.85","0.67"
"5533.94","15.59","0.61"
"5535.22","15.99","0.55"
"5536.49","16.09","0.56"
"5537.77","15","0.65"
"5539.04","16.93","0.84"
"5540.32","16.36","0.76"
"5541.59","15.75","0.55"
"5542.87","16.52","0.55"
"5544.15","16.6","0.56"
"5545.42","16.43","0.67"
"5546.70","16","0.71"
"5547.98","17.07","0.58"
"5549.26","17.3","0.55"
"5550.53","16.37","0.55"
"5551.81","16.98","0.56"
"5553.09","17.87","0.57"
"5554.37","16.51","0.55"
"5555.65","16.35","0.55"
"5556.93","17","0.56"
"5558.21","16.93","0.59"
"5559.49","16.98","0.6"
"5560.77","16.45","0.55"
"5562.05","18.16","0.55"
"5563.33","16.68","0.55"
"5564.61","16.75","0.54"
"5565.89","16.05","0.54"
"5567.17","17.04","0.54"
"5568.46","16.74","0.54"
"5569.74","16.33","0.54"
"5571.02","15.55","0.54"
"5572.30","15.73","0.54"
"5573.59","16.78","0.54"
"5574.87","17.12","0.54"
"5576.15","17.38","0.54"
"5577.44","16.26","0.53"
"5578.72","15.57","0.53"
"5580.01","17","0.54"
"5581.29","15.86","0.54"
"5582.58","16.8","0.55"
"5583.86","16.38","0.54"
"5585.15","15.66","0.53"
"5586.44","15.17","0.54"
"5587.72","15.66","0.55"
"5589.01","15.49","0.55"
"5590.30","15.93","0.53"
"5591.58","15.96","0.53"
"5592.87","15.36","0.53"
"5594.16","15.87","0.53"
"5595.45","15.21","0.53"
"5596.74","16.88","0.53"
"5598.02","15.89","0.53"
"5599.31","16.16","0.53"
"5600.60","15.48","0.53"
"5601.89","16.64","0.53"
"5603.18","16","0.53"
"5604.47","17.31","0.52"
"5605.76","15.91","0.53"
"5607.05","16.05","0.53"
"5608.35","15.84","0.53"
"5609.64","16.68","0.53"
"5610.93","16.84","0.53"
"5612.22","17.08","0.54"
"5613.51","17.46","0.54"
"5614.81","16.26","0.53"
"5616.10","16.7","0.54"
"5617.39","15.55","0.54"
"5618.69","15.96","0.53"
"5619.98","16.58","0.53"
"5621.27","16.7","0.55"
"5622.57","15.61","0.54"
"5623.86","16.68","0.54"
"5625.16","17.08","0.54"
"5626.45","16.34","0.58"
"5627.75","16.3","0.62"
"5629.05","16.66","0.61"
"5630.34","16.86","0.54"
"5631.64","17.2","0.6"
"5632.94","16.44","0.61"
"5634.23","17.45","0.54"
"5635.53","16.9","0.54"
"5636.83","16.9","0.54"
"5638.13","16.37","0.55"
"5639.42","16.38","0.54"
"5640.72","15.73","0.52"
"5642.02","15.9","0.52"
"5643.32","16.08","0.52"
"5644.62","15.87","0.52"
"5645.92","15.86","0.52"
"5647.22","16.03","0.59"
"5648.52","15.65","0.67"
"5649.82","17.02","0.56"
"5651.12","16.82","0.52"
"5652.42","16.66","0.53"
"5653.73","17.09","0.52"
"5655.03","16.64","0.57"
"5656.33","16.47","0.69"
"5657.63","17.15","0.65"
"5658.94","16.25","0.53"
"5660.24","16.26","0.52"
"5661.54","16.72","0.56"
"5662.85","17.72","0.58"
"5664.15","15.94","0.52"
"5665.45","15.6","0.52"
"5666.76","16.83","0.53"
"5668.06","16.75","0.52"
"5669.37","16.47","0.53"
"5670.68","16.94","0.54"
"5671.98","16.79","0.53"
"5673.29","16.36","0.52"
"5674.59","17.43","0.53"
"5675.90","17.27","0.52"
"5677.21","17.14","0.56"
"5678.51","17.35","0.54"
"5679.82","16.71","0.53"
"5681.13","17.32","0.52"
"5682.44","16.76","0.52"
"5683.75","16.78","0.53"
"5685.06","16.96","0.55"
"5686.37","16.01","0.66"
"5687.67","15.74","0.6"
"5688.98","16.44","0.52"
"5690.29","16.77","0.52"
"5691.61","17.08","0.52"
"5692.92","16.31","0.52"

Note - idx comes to -0.4 angstrom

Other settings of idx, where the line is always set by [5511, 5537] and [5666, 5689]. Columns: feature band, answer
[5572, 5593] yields 0.4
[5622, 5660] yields 0.4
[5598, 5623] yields 0.3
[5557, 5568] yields -0.3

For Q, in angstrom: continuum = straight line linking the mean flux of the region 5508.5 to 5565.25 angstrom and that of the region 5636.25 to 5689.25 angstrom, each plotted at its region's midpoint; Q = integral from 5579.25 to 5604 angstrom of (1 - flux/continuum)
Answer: 0.76 angstrom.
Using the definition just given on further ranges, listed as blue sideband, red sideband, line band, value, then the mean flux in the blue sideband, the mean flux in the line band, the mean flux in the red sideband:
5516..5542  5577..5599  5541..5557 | -0.5 angstrom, 16.3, 16.7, 15.9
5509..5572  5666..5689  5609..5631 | 0.1 angstrom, 16.4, 16.6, 16.8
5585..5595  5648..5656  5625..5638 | -0.4 angstrom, 15.6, 16.8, 16.7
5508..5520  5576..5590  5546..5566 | -1.1 angstrom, 15.9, 16.9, 16.1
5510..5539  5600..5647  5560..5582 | -0.4 angstrom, 16.2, 16.6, 16.4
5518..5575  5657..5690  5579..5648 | 1.4 angstrom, 16.5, 16.3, 16.7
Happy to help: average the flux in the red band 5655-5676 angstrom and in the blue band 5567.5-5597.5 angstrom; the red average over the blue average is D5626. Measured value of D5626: 1.0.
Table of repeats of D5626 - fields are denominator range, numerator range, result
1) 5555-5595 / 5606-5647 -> 1.01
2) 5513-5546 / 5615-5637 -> 1.02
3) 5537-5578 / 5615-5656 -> 0.99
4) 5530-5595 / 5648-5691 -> 1.02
